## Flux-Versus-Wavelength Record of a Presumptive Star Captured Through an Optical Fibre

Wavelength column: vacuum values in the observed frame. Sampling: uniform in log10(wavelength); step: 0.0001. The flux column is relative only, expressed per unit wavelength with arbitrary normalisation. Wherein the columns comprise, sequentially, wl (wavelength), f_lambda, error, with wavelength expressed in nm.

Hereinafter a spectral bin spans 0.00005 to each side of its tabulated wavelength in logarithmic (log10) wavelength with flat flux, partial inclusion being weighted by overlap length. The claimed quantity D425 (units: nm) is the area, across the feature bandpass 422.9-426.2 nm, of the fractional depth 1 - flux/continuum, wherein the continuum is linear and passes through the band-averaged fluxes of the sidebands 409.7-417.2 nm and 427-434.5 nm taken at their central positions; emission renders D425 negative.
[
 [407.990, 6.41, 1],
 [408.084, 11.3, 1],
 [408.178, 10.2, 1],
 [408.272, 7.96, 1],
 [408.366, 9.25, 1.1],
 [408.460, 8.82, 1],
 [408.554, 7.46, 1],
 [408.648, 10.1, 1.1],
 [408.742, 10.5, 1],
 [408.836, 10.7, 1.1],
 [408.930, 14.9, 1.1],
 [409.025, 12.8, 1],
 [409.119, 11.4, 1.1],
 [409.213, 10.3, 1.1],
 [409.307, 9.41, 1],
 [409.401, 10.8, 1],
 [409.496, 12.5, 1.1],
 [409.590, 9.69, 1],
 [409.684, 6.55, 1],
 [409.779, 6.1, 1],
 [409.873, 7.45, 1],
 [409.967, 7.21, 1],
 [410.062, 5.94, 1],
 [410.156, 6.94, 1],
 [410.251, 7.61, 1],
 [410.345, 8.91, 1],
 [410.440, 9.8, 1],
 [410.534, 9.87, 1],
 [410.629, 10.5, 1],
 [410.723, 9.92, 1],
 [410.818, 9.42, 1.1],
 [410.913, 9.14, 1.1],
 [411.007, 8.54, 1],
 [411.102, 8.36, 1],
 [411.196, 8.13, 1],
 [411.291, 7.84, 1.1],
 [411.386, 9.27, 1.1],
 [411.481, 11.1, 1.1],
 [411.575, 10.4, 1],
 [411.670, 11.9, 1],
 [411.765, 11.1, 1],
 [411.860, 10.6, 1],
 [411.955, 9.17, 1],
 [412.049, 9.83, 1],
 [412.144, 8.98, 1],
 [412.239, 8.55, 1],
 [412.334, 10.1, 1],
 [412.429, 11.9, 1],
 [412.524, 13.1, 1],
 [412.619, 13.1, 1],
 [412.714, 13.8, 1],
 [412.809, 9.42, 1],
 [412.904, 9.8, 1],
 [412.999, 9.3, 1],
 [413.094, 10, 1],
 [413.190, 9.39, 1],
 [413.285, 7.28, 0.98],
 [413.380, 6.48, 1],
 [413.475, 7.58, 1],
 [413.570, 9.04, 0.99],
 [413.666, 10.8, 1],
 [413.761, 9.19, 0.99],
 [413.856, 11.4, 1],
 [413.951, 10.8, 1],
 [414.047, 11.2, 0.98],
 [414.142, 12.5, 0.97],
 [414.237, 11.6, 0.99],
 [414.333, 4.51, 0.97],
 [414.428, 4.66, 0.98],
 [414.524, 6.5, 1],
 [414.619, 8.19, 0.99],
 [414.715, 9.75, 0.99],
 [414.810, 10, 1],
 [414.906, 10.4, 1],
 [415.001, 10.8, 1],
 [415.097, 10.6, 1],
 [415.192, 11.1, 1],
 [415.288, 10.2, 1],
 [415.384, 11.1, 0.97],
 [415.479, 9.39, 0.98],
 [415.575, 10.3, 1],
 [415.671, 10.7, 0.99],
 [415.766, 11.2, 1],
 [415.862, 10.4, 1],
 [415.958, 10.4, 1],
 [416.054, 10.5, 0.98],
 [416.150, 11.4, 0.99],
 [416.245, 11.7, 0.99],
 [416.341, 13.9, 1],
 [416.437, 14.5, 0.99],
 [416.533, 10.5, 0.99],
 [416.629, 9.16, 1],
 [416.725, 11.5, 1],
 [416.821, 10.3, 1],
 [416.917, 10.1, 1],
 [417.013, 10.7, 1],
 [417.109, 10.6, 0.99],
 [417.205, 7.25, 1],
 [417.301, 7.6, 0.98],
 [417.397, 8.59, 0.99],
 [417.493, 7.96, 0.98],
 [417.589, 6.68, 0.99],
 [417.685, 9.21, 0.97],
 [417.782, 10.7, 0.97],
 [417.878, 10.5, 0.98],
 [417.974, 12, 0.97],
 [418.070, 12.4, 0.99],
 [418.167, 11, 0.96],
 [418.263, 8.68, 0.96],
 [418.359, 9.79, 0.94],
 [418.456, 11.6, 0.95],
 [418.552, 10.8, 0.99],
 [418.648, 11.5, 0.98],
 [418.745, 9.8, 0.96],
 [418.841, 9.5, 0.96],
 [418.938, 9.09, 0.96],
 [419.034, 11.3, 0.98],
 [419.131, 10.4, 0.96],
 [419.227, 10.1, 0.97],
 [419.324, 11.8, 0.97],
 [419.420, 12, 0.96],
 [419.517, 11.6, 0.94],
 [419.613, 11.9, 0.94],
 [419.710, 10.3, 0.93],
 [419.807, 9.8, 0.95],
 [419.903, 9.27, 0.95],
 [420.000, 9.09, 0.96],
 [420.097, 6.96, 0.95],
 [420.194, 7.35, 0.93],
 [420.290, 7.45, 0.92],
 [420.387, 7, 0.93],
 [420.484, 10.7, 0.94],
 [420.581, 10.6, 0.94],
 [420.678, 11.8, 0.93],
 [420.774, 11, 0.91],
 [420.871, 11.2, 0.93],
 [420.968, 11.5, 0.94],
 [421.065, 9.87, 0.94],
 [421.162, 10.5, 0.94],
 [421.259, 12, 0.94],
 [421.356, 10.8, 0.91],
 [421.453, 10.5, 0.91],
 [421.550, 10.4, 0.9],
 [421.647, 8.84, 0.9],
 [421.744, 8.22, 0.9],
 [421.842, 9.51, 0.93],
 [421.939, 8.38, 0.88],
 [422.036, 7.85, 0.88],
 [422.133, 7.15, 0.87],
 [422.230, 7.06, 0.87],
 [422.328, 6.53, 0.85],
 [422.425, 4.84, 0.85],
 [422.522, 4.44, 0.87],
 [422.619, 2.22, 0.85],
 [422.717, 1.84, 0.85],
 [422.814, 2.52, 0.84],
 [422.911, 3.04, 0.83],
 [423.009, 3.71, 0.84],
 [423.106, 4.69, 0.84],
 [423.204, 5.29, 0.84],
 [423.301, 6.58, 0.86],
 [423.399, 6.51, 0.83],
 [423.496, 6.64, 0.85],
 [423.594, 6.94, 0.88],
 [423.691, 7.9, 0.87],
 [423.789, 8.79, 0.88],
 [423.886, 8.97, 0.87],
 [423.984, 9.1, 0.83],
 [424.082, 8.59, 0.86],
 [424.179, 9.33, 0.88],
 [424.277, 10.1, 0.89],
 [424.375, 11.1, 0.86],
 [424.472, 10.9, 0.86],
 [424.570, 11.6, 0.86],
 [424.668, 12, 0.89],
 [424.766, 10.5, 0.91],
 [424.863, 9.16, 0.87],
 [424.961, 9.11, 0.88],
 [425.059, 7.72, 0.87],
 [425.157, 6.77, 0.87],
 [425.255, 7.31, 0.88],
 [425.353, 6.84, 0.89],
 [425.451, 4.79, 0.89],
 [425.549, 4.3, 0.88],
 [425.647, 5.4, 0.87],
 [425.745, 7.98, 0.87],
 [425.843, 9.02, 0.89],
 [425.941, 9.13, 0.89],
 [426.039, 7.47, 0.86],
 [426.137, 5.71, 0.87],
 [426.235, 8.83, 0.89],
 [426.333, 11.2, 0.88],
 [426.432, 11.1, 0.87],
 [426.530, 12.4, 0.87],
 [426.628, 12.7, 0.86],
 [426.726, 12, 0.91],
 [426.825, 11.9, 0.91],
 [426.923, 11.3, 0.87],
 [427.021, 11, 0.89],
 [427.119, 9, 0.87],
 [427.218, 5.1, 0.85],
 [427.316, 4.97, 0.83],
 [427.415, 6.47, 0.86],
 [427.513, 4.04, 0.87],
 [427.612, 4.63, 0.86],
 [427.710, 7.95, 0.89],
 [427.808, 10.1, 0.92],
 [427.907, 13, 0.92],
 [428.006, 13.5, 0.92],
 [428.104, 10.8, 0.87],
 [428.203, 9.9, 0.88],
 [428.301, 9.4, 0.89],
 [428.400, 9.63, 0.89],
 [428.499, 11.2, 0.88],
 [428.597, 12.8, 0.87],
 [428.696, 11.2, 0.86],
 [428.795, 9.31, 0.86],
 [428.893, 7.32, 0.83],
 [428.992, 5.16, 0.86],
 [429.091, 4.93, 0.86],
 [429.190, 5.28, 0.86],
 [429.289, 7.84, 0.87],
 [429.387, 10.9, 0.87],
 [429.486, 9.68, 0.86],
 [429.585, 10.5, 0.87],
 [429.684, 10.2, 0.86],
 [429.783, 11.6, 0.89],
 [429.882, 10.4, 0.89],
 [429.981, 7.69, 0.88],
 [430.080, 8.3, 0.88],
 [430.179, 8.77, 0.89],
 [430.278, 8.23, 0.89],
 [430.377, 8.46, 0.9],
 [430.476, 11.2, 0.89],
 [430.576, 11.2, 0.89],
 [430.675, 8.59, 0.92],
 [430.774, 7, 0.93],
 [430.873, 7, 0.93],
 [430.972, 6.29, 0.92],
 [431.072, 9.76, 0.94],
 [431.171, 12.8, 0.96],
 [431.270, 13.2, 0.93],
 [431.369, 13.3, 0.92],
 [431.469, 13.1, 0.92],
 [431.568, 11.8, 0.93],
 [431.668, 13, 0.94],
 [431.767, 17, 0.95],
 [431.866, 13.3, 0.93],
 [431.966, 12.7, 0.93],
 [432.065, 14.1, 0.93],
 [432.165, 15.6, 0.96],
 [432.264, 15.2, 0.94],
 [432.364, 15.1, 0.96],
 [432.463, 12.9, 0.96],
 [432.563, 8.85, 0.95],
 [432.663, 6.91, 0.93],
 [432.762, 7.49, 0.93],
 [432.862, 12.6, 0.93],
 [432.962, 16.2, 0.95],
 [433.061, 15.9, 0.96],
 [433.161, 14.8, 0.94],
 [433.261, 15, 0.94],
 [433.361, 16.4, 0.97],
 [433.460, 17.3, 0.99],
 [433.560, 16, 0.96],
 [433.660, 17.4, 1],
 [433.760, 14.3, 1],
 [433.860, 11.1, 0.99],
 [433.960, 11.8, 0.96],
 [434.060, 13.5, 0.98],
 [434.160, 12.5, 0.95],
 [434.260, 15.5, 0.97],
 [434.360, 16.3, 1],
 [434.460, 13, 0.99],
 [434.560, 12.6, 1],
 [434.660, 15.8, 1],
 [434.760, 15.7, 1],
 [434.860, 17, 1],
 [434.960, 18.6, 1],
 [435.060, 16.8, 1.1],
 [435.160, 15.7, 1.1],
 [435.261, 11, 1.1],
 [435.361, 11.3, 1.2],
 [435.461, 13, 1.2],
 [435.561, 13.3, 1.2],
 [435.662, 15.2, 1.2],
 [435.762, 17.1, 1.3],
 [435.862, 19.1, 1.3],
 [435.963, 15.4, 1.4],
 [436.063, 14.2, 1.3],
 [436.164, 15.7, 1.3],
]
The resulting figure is 0.868 nm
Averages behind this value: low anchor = 9.79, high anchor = 11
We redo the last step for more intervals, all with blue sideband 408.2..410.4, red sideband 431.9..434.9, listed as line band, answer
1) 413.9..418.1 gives 0.20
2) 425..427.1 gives 0.63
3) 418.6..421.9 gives 0.38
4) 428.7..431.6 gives 0.88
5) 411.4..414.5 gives 0.02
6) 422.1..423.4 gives 0.79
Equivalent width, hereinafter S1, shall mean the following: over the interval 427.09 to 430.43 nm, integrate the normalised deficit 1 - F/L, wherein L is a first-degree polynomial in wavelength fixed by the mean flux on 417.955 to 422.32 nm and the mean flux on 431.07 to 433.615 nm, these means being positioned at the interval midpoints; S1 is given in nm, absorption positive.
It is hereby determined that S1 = 1.00 nm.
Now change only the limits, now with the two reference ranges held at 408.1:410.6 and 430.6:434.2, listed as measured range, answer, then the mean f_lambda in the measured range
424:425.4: 0.27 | 9.36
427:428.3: 0.39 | 8.48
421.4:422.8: 0.54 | 6.88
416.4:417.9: 0.12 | 9.69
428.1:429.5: 0.38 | 8.95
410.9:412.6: -0.04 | 9.96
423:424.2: 0.45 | 7.22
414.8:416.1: -0.03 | 10.5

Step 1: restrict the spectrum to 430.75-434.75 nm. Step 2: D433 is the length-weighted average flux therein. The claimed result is 13.2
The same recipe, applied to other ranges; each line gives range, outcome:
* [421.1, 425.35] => 7.81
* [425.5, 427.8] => 8.45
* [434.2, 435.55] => 14.7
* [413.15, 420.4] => 9.93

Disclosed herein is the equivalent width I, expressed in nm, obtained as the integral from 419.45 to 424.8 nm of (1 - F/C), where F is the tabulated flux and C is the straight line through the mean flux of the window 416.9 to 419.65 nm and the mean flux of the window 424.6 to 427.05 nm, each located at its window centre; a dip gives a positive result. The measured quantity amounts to 0.65 nm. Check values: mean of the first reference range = 10.2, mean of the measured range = 8.43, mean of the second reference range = 9.03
